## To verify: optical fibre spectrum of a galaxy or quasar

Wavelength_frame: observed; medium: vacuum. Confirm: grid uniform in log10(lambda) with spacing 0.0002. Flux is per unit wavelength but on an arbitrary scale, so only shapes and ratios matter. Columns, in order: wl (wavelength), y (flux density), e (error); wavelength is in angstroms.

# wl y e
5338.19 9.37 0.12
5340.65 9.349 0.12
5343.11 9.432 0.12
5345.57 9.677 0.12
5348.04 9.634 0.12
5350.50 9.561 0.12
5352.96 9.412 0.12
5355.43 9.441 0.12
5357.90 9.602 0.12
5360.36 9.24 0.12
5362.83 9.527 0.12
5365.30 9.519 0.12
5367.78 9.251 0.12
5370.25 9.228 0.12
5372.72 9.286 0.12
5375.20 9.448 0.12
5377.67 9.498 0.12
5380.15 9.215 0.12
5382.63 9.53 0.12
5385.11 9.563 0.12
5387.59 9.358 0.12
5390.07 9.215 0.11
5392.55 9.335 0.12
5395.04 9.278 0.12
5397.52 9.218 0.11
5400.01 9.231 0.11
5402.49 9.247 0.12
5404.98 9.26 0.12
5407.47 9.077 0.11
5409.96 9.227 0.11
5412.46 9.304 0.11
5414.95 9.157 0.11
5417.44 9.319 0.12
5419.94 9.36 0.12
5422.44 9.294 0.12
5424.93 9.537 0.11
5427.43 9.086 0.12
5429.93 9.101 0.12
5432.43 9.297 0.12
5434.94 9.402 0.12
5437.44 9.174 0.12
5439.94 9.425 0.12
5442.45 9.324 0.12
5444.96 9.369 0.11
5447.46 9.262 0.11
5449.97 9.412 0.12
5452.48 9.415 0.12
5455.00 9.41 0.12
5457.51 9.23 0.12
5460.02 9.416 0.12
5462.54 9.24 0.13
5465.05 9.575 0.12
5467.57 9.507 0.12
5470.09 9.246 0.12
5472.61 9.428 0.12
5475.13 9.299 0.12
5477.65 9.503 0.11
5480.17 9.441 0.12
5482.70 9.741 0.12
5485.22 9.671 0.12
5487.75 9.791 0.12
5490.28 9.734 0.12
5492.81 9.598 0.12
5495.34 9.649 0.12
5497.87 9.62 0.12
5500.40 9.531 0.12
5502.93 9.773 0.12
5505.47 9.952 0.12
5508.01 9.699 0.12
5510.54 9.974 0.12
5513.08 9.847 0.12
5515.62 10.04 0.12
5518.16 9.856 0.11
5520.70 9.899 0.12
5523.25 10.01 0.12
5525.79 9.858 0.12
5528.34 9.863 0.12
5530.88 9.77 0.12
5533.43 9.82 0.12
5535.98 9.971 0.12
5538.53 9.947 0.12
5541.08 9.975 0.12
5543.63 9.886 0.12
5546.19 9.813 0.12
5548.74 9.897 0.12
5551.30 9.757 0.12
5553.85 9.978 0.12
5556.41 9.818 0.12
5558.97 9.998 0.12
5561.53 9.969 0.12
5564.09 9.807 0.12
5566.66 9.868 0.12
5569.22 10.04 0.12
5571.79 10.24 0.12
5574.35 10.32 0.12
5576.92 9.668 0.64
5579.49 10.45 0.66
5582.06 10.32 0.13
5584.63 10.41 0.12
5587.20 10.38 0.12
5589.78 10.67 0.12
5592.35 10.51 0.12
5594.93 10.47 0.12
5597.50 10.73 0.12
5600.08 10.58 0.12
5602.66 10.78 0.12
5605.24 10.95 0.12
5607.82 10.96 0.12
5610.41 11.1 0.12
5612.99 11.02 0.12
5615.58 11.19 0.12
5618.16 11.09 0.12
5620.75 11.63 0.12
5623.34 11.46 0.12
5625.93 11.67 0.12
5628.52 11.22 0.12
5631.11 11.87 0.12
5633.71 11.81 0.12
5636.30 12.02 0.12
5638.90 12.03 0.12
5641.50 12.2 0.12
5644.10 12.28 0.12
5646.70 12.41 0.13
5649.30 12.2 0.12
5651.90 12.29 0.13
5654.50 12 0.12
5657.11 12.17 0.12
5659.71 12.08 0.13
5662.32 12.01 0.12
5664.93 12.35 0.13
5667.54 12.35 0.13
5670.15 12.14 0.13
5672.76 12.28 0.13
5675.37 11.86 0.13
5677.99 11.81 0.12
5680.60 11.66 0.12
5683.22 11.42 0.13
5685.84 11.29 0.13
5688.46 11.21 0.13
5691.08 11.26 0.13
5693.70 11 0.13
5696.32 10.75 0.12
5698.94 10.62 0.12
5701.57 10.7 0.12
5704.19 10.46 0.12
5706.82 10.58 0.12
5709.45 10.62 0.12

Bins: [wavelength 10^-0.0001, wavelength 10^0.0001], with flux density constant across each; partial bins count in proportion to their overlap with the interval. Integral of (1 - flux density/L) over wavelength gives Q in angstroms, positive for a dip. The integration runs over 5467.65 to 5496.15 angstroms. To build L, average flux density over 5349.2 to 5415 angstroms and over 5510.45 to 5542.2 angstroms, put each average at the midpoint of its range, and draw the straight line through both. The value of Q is 0.53 angstroms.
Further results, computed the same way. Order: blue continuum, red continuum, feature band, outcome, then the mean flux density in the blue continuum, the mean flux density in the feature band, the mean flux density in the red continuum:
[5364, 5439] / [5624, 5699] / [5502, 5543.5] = 2.3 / 9.3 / 9.89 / 11.8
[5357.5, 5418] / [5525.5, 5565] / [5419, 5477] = 1.2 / 9.32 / 9.34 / 9.89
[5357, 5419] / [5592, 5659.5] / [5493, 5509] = 1.0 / 9.32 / 9.7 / 11.5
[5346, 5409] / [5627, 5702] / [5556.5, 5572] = 1.4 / 9.37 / 9.95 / 11.8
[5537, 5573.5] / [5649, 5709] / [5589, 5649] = -3.2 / 9.93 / 11.4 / 11.6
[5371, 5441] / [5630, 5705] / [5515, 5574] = 3.8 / 9.3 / 9.92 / 11.7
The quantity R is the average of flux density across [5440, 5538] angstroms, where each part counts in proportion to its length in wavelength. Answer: 9.63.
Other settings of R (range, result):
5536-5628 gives 10.4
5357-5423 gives 9.32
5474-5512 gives 9.67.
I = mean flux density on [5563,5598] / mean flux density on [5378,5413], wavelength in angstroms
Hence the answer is 1.1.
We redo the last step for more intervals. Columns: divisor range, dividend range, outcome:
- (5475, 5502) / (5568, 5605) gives 1.08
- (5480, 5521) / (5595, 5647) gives 1.17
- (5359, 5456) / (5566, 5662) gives 1.20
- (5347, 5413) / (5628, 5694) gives 1.27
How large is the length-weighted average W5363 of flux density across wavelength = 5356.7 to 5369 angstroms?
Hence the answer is 9.43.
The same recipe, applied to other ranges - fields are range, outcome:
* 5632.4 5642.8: 12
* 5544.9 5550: 9.85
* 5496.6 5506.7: 9.72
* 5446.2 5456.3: 9.38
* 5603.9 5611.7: 11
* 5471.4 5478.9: 9.41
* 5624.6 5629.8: 11.4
